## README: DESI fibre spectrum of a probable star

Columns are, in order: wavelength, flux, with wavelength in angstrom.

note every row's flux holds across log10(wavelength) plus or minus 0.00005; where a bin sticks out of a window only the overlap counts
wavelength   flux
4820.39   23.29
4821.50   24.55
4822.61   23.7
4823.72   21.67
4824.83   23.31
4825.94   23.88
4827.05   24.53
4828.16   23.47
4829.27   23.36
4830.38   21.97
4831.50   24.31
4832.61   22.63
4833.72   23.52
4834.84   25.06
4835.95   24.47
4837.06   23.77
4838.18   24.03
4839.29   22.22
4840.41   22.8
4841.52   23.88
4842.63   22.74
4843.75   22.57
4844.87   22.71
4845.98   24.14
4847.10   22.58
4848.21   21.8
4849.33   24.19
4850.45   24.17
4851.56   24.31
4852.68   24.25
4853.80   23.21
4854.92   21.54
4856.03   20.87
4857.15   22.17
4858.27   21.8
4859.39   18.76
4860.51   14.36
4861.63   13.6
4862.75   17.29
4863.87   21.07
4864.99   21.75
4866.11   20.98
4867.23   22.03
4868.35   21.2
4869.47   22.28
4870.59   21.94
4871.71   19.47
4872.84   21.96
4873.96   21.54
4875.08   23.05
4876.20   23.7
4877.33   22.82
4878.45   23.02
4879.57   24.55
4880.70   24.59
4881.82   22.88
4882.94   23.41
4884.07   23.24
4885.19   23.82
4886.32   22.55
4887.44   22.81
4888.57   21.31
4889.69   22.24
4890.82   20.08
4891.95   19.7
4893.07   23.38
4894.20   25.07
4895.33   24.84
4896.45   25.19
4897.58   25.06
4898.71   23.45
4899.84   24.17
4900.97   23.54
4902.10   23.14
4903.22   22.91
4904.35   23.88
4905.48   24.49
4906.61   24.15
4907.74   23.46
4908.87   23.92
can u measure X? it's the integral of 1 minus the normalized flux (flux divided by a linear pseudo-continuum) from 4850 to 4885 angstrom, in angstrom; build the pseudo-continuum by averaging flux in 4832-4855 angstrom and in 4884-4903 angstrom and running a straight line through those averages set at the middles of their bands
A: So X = 2.4 angstrom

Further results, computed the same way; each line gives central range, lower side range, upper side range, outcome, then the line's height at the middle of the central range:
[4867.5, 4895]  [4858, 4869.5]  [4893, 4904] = -1.0 angstrom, 21.8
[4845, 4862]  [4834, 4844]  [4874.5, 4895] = 1.3 angstrom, 23.3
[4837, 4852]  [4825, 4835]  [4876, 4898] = 0.1 angstrom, 23.5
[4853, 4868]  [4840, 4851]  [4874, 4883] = 2.1 angstrom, 23.3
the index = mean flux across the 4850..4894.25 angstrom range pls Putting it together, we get 21.8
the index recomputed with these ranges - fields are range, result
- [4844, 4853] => 23.5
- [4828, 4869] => 22.1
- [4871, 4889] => 22.8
